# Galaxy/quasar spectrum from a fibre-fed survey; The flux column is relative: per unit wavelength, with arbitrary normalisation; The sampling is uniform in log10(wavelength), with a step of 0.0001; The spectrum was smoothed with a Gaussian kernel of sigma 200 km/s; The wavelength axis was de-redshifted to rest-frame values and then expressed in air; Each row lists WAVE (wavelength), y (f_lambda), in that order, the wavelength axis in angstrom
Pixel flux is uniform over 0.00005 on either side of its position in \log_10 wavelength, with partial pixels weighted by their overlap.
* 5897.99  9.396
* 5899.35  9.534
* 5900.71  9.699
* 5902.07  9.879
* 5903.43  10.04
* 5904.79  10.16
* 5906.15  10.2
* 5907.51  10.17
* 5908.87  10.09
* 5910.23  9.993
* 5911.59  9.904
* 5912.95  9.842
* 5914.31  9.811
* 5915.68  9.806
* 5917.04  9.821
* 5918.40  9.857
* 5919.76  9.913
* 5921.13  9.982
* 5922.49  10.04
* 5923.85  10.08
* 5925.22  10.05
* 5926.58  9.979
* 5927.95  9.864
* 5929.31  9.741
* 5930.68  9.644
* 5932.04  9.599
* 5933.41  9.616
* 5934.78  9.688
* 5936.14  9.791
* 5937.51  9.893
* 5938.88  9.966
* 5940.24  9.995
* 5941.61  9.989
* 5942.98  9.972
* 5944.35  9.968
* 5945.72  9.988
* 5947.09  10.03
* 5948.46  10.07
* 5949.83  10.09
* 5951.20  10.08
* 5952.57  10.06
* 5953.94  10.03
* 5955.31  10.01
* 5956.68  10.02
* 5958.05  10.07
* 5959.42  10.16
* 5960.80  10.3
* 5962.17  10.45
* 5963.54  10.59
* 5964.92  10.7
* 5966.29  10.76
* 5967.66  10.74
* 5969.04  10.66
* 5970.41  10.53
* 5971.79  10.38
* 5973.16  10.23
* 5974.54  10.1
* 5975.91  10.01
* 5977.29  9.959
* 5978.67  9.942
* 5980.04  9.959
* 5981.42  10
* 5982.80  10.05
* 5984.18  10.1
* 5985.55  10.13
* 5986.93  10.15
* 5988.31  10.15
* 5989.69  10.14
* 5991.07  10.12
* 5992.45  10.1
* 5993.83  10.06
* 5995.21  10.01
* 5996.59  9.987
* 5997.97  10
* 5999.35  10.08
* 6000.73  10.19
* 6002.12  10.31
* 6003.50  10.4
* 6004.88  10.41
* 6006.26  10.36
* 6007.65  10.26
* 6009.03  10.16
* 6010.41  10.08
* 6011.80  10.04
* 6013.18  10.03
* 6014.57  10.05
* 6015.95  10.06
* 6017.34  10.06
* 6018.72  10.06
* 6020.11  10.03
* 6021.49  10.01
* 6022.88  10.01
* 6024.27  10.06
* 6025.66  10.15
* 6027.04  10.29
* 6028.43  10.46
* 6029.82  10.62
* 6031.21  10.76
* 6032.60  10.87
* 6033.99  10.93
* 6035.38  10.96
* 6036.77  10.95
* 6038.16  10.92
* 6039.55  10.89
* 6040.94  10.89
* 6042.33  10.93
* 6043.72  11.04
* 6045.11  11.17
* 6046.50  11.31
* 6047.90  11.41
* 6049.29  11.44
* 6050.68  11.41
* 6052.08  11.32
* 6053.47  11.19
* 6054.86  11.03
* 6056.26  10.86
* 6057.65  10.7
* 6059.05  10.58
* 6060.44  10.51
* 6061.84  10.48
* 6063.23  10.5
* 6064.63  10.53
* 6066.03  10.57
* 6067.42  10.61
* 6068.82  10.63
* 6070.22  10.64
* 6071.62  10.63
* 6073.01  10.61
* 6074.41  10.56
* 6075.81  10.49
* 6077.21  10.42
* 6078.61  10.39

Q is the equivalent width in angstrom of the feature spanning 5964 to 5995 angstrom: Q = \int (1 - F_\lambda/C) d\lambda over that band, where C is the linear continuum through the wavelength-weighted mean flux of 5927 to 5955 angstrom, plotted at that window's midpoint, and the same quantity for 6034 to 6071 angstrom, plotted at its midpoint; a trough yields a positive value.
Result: 0.1 angstrom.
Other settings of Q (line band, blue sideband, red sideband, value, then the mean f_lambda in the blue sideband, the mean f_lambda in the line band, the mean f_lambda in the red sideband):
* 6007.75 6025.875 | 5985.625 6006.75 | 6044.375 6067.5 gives 0.6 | 10.2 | 10.1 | 10.9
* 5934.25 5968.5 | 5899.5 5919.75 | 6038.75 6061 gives 0.4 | 9.94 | 10.1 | 11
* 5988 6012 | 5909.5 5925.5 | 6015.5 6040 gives 0.4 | 9.92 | 10.2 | 10.4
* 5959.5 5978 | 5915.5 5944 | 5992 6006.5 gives -0.7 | 9.87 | 10.4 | 10.2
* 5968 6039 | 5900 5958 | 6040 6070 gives 1.8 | 9.94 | 10.2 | 10.9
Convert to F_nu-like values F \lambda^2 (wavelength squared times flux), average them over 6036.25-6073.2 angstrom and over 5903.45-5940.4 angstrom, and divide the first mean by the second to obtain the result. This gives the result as 1.1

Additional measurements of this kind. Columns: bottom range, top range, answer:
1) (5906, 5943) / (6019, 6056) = 1.13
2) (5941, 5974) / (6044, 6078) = 1.09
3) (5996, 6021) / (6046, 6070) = 1.09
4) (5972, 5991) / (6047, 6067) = 1.11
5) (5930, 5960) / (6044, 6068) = 1.14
